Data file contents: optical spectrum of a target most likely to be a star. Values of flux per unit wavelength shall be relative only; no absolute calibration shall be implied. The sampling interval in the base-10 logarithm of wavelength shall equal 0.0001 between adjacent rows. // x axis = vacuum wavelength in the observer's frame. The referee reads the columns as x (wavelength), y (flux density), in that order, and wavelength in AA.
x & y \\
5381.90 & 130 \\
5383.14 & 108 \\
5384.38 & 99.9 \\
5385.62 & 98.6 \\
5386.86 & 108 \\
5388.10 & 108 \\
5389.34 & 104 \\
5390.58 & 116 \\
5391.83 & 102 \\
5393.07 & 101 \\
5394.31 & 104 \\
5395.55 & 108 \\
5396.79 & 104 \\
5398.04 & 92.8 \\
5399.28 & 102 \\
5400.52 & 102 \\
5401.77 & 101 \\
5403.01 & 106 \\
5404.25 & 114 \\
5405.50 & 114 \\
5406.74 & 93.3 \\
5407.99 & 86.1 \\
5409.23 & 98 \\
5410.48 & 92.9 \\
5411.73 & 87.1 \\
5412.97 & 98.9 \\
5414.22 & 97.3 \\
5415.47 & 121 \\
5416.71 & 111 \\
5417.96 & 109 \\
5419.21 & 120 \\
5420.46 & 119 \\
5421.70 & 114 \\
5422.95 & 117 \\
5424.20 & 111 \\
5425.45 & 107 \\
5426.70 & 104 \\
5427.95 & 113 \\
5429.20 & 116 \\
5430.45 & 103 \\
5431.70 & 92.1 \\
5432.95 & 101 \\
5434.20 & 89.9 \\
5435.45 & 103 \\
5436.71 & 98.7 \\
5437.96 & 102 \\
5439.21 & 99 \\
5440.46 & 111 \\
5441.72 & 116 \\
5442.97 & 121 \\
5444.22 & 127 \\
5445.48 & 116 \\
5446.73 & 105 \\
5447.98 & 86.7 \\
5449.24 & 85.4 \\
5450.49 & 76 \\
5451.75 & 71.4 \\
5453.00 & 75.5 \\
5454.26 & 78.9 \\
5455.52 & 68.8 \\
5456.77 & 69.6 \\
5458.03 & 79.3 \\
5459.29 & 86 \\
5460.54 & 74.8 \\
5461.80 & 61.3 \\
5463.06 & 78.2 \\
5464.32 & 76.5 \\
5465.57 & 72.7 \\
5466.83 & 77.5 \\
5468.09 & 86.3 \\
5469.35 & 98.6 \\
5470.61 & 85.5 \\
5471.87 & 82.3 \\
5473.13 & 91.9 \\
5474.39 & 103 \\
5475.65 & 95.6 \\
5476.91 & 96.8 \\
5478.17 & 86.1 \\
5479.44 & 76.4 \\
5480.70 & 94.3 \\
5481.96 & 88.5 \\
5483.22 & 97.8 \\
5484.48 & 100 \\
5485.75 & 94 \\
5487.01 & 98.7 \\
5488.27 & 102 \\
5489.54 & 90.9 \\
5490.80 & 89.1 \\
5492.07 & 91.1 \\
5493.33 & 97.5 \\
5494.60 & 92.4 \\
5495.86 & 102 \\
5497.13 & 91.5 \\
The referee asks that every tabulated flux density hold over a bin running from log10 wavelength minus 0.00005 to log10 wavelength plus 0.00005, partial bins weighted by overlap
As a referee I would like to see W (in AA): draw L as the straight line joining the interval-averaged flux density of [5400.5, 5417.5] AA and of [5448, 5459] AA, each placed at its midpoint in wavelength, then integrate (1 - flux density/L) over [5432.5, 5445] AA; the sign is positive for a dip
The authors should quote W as -3.32 AA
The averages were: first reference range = 102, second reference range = 76.5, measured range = 107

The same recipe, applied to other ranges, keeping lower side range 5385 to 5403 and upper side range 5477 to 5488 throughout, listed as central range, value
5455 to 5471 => 2.85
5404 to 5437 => -1.46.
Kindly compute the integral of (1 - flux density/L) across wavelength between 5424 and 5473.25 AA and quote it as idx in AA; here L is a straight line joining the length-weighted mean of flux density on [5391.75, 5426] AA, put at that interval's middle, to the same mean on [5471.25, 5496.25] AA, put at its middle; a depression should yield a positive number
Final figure 3.3 AA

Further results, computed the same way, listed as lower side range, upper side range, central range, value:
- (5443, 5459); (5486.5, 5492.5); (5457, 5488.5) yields 1.6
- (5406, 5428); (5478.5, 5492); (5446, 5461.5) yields 3.0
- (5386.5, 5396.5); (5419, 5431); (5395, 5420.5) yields 1.4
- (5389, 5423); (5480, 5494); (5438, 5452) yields -0.3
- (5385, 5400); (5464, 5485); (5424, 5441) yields -1.2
